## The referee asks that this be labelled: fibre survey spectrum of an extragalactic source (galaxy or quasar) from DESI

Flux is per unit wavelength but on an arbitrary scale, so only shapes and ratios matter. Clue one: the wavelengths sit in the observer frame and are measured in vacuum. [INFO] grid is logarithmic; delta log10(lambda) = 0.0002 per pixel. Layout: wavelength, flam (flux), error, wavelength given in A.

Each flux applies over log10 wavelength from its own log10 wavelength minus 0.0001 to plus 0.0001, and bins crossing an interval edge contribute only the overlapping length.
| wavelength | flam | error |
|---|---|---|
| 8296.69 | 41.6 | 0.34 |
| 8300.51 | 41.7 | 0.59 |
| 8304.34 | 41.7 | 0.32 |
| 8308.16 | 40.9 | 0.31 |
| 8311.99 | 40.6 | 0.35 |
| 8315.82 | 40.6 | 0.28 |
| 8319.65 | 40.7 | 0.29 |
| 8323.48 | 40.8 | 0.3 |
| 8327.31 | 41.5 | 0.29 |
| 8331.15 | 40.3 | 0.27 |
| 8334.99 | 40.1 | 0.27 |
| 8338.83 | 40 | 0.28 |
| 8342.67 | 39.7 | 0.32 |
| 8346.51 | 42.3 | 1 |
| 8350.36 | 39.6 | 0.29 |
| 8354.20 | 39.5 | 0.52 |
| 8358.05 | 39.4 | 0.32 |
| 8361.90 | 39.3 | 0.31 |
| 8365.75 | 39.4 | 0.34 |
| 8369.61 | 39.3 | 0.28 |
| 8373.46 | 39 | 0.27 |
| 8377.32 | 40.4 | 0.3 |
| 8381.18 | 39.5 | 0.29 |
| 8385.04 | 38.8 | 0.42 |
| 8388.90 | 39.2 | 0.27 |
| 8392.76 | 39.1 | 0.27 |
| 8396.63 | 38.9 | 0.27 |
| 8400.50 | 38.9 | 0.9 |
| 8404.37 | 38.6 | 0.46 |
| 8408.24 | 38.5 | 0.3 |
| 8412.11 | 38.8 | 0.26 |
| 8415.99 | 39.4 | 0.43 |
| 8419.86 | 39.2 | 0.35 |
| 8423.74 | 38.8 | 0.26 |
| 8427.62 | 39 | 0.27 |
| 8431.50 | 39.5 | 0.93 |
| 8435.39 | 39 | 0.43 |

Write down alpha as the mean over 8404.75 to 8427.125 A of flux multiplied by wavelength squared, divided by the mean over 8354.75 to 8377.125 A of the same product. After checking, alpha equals 1.0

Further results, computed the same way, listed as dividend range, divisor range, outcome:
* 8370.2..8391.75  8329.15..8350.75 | 0.98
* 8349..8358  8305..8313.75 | 0.98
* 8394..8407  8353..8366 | 0.99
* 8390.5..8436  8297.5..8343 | 0.98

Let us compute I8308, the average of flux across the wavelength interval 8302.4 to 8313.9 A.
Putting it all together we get 41.1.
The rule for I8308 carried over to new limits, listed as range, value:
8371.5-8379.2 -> 39.7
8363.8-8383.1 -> 39.5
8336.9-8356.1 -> 40.2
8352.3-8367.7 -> 39.4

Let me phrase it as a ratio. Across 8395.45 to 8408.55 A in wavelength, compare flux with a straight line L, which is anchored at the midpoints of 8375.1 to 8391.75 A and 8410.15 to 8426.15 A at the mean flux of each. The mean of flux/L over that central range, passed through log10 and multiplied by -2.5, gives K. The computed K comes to 0.01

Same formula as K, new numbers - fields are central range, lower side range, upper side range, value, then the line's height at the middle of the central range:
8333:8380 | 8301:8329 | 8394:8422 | 0.007 mag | 40.1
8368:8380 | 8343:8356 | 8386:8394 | 0.002 mag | 39.6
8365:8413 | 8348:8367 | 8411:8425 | 0.005 mag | 39.3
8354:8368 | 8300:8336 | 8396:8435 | 0.018 mag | 40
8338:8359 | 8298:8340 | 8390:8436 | 0.003 mag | 40.2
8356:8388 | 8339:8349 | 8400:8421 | 0.016 mag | 40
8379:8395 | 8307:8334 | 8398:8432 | 0.009 mag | 39.5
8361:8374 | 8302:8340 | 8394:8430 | 0.015 mag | 39.8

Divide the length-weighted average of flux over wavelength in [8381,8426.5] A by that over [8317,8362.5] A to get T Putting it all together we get 0.97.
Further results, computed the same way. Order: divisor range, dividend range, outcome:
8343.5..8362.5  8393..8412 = 0.97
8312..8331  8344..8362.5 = 0.98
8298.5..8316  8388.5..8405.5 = 0.95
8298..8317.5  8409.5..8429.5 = 0.95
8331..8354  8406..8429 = 0.97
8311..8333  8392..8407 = 0.95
